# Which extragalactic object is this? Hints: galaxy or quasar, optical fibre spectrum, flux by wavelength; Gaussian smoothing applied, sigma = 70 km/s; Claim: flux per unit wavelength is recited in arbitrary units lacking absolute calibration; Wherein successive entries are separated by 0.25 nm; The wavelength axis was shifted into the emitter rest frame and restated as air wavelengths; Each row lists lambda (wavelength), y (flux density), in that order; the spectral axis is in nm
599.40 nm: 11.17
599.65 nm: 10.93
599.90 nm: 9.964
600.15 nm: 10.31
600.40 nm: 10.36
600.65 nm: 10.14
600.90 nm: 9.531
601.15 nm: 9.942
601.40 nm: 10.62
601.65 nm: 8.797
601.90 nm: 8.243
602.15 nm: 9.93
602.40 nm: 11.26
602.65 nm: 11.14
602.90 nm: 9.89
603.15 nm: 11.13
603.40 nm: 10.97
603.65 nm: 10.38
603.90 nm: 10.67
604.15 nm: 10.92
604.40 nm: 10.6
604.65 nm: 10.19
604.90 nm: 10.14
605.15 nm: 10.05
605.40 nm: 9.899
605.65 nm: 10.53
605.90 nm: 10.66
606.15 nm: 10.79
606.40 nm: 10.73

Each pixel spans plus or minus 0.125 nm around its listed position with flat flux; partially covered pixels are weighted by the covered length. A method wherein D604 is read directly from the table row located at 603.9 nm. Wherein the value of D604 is 10.67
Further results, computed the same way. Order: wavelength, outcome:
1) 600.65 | 10.14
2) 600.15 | 10.31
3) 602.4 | 11.26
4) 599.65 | 10.93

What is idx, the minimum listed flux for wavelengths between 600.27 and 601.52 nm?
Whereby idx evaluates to 9.531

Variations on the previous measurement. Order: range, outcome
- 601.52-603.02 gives 8.243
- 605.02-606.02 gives 9.899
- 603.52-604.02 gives 10.38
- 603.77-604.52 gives 10.6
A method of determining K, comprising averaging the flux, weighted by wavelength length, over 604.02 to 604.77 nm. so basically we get 10.6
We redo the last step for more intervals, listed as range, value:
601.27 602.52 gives 9.76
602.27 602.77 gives 11.2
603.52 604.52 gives 10.6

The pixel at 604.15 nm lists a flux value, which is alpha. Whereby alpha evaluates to 10.92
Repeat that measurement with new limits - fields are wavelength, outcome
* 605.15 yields 10.05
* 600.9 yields 9.531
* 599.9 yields 9.964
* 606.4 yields 10.73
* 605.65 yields 10.53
